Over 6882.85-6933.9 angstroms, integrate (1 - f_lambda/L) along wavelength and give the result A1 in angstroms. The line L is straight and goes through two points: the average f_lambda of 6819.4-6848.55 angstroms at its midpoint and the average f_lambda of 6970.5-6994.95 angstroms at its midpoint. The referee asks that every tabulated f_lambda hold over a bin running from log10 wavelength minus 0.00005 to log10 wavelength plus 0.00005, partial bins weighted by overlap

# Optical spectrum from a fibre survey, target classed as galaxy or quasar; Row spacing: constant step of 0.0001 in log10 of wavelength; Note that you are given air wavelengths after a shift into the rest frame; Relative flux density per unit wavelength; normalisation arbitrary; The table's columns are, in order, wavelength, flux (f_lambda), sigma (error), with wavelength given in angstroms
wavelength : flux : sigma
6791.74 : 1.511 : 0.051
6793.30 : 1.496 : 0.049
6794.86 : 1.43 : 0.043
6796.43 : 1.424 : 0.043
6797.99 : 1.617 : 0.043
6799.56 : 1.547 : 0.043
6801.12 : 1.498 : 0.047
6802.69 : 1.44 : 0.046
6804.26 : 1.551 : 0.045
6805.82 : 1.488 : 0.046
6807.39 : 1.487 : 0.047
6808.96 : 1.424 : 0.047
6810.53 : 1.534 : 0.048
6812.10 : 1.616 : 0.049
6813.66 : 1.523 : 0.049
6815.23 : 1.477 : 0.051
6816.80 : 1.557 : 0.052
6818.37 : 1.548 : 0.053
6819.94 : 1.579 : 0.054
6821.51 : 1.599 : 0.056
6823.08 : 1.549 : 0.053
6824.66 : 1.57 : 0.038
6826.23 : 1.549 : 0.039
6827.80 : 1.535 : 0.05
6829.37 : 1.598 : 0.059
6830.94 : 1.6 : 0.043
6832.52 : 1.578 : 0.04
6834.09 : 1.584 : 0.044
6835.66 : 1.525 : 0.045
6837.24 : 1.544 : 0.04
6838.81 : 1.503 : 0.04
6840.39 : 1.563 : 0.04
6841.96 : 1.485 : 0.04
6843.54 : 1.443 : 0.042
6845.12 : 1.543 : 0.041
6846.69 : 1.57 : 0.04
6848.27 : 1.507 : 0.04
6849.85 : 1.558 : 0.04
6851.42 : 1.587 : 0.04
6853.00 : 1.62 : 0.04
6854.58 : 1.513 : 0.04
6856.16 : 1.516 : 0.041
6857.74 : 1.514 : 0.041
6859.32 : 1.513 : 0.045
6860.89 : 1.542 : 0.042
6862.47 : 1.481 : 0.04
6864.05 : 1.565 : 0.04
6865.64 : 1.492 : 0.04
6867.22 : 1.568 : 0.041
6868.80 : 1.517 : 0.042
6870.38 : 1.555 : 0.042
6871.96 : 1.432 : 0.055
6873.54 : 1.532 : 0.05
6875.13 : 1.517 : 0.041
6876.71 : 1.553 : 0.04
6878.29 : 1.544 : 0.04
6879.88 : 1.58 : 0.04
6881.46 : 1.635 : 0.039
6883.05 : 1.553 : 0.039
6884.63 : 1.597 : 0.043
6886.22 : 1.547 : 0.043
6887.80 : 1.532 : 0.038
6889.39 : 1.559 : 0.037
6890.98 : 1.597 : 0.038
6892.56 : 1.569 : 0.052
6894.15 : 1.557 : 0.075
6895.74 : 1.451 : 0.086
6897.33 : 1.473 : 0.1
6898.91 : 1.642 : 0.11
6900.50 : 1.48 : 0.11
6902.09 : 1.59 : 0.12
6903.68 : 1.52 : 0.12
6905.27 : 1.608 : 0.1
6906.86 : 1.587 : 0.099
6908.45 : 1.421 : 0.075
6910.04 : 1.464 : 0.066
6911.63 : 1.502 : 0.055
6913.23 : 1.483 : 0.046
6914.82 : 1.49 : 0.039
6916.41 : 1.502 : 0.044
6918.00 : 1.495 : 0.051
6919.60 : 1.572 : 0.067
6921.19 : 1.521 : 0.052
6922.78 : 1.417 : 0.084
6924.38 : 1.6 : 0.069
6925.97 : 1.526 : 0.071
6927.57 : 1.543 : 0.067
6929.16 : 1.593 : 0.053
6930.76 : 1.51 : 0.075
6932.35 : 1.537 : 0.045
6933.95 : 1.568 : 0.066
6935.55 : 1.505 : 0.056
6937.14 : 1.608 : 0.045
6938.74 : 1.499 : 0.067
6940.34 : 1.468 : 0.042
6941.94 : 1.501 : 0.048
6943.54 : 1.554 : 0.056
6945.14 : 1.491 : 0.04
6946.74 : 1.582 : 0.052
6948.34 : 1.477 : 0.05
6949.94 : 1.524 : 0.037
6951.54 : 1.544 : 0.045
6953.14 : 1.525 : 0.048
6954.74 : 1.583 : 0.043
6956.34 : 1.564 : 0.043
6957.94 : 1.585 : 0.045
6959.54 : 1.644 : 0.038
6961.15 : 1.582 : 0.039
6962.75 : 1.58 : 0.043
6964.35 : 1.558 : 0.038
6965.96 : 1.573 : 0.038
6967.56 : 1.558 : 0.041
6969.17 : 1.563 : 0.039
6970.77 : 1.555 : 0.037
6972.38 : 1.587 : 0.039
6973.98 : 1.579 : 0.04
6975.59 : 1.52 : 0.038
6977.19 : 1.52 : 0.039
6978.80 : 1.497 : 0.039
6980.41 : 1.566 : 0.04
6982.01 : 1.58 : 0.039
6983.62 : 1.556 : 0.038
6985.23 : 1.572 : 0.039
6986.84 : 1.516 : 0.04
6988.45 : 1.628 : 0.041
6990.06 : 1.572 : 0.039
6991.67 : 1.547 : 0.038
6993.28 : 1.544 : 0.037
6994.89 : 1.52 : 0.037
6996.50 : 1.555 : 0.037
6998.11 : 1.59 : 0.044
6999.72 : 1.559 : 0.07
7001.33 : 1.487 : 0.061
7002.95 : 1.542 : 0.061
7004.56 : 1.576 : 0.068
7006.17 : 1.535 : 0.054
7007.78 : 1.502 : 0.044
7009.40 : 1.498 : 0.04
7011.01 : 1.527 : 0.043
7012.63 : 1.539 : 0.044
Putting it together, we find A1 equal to 0.6 angstroms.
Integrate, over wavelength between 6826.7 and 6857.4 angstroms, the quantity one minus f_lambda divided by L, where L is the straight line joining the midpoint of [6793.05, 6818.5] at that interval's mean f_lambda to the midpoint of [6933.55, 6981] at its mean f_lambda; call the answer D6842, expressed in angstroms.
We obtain -0.6 angstroms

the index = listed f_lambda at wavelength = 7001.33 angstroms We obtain 1.487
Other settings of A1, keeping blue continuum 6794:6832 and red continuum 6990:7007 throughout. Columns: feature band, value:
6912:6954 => 0.5 angstroms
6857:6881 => 0.1 angstroms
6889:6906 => -0.1 angstroms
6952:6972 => -0.4 angstroms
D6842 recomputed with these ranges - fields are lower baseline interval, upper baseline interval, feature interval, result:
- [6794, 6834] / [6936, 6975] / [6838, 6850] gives 0.1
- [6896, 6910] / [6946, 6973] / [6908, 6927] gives 0.5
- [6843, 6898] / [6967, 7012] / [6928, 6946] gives 0.2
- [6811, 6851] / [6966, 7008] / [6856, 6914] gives 0.6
